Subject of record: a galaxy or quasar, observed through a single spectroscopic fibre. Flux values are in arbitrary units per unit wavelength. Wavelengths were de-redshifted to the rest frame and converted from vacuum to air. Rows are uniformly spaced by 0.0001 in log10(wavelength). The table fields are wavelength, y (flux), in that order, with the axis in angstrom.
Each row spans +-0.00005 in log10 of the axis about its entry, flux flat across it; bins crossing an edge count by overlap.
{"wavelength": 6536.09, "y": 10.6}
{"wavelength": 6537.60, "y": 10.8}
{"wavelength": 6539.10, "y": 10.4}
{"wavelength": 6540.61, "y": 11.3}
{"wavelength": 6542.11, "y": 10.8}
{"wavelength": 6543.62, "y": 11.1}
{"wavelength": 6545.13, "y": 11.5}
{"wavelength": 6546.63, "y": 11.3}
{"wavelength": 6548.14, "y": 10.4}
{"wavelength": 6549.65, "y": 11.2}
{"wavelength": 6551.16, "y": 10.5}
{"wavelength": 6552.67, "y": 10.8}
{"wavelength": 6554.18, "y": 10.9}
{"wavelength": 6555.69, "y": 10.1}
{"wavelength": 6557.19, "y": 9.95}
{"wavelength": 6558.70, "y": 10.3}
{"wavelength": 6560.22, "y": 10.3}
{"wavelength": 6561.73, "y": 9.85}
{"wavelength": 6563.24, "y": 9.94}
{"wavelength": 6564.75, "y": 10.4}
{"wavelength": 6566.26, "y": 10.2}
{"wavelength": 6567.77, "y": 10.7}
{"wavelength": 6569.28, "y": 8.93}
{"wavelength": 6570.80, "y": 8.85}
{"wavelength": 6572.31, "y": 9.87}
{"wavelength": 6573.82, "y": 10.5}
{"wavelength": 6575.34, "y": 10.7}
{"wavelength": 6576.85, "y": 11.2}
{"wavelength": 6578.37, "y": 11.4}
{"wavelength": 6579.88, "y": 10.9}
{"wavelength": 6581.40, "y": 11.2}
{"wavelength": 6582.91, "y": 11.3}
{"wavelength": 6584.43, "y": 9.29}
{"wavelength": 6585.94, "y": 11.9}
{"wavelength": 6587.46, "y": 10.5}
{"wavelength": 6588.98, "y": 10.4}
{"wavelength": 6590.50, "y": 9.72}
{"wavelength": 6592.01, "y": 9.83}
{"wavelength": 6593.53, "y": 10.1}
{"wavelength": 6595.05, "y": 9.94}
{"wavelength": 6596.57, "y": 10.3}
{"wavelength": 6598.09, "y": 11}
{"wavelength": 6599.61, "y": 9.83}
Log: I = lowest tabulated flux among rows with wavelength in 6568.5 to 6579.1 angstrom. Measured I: 8.85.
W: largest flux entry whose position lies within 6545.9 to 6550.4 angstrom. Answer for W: 11.3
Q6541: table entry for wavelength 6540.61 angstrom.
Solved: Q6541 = 11.3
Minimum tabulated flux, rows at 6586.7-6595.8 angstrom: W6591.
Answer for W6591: 9.72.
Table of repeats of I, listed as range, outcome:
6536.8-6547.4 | 10.4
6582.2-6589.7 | 9.29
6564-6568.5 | 10.2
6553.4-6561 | 9.95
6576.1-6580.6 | 10.9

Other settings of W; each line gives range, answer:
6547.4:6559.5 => 11.2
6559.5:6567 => 10.4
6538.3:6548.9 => 11.5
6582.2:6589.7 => 11.9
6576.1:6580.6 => 11.4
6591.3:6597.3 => 10.3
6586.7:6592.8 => 10.5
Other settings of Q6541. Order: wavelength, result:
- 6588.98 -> 10.4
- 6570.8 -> 8.85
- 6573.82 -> 10.5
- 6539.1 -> 10.4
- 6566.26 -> 10.2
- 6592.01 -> 9.83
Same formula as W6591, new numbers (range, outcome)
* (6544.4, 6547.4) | 11.3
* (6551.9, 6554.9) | 10.8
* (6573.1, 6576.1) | 10.5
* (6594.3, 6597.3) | 9.94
